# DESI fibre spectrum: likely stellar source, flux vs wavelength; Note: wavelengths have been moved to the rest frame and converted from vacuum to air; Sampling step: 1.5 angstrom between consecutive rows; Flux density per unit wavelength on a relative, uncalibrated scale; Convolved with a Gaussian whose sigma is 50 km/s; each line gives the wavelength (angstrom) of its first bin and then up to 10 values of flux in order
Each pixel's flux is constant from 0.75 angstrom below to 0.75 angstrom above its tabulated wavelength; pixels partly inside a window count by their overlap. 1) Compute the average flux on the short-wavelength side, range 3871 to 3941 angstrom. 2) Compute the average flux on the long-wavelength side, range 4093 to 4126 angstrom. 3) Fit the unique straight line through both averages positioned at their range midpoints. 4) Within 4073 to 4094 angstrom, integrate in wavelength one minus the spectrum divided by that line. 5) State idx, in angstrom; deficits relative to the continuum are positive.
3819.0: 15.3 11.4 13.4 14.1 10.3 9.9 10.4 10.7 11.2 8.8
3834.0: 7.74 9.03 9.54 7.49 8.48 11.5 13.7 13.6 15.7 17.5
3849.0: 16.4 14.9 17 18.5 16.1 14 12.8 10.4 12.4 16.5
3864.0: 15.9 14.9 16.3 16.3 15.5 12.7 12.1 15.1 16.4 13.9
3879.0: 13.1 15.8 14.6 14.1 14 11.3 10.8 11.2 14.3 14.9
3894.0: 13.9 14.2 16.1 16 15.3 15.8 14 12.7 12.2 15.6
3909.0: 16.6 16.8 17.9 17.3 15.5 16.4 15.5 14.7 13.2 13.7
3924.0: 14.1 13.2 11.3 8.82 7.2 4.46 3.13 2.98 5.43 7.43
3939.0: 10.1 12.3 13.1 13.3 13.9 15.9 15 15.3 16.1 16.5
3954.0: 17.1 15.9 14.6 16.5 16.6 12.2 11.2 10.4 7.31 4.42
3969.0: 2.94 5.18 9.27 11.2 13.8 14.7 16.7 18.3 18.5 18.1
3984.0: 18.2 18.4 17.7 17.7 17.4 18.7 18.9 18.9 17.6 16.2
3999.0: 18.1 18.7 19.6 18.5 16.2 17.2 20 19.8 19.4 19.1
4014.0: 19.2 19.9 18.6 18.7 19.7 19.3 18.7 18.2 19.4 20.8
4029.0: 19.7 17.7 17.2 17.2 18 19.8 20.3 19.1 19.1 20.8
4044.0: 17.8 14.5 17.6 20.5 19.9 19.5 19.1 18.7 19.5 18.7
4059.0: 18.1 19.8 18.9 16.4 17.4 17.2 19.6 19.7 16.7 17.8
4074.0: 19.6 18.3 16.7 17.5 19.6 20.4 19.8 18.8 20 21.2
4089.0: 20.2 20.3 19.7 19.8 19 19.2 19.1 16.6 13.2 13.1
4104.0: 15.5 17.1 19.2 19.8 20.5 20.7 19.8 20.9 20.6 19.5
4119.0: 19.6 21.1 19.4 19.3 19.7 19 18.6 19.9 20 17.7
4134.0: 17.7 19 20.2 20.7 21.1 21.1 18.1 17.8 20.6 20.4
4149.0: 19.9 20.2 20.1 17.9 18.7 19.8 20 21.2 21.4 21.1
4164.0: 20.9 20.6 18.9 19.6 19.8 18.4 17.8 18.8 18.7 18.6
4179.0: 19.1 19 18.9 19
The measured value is -1.61 angstrom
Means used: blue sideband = 12.9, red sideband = 18.8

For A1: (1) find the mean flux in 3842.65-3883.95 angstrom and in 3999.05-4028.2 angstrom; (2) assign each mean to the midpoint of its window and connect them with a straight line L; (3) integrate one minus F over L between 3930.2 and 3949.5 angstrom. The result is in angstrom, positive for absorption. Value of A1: 8.1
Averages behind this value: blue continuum 14.9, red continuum 19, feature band 9.9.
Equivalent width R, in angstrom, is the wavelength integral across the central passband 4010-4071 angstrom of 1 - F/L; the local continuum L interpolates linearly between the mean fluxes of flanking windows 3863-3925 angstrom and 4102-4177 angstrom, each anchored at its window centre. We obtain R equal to -4.5 angstrom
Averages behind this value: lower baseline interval 14.7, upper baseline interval 19.4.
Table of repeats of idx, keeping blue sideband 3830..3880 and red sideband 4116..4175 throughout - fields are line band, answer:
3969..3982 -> 2.54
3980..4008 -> -2.81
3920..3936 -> 6.27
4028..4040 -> -0.95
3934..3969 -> 7.54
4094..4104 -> 1.05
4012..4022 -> -1.35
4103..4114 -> 0.01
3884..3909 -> 0.70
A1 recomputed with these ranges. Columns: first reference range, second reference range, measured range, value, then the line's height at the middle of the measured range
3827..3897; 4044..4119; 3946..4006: 3.93 angstrom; 16.1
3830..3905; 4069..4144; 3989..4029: -4.46 angstrom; 16.9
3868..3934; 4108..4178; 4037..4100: -3.78 angstrom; 17.8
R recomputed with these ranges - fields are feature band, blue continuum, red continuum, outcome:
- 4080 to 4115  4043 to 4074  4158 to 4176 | 0.10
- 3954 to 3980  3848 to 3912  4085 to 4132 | 6.98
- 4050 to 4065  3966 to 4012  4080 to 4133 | -0.82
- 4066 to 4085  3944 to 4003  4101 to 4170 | -0.87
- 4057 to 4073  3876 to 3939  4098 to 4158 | -0.81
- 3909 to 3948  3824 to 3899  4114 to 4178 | 7.21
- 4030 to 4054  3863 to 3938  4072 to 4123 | -1.78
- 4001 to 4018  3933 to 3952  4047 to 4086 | -3.83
